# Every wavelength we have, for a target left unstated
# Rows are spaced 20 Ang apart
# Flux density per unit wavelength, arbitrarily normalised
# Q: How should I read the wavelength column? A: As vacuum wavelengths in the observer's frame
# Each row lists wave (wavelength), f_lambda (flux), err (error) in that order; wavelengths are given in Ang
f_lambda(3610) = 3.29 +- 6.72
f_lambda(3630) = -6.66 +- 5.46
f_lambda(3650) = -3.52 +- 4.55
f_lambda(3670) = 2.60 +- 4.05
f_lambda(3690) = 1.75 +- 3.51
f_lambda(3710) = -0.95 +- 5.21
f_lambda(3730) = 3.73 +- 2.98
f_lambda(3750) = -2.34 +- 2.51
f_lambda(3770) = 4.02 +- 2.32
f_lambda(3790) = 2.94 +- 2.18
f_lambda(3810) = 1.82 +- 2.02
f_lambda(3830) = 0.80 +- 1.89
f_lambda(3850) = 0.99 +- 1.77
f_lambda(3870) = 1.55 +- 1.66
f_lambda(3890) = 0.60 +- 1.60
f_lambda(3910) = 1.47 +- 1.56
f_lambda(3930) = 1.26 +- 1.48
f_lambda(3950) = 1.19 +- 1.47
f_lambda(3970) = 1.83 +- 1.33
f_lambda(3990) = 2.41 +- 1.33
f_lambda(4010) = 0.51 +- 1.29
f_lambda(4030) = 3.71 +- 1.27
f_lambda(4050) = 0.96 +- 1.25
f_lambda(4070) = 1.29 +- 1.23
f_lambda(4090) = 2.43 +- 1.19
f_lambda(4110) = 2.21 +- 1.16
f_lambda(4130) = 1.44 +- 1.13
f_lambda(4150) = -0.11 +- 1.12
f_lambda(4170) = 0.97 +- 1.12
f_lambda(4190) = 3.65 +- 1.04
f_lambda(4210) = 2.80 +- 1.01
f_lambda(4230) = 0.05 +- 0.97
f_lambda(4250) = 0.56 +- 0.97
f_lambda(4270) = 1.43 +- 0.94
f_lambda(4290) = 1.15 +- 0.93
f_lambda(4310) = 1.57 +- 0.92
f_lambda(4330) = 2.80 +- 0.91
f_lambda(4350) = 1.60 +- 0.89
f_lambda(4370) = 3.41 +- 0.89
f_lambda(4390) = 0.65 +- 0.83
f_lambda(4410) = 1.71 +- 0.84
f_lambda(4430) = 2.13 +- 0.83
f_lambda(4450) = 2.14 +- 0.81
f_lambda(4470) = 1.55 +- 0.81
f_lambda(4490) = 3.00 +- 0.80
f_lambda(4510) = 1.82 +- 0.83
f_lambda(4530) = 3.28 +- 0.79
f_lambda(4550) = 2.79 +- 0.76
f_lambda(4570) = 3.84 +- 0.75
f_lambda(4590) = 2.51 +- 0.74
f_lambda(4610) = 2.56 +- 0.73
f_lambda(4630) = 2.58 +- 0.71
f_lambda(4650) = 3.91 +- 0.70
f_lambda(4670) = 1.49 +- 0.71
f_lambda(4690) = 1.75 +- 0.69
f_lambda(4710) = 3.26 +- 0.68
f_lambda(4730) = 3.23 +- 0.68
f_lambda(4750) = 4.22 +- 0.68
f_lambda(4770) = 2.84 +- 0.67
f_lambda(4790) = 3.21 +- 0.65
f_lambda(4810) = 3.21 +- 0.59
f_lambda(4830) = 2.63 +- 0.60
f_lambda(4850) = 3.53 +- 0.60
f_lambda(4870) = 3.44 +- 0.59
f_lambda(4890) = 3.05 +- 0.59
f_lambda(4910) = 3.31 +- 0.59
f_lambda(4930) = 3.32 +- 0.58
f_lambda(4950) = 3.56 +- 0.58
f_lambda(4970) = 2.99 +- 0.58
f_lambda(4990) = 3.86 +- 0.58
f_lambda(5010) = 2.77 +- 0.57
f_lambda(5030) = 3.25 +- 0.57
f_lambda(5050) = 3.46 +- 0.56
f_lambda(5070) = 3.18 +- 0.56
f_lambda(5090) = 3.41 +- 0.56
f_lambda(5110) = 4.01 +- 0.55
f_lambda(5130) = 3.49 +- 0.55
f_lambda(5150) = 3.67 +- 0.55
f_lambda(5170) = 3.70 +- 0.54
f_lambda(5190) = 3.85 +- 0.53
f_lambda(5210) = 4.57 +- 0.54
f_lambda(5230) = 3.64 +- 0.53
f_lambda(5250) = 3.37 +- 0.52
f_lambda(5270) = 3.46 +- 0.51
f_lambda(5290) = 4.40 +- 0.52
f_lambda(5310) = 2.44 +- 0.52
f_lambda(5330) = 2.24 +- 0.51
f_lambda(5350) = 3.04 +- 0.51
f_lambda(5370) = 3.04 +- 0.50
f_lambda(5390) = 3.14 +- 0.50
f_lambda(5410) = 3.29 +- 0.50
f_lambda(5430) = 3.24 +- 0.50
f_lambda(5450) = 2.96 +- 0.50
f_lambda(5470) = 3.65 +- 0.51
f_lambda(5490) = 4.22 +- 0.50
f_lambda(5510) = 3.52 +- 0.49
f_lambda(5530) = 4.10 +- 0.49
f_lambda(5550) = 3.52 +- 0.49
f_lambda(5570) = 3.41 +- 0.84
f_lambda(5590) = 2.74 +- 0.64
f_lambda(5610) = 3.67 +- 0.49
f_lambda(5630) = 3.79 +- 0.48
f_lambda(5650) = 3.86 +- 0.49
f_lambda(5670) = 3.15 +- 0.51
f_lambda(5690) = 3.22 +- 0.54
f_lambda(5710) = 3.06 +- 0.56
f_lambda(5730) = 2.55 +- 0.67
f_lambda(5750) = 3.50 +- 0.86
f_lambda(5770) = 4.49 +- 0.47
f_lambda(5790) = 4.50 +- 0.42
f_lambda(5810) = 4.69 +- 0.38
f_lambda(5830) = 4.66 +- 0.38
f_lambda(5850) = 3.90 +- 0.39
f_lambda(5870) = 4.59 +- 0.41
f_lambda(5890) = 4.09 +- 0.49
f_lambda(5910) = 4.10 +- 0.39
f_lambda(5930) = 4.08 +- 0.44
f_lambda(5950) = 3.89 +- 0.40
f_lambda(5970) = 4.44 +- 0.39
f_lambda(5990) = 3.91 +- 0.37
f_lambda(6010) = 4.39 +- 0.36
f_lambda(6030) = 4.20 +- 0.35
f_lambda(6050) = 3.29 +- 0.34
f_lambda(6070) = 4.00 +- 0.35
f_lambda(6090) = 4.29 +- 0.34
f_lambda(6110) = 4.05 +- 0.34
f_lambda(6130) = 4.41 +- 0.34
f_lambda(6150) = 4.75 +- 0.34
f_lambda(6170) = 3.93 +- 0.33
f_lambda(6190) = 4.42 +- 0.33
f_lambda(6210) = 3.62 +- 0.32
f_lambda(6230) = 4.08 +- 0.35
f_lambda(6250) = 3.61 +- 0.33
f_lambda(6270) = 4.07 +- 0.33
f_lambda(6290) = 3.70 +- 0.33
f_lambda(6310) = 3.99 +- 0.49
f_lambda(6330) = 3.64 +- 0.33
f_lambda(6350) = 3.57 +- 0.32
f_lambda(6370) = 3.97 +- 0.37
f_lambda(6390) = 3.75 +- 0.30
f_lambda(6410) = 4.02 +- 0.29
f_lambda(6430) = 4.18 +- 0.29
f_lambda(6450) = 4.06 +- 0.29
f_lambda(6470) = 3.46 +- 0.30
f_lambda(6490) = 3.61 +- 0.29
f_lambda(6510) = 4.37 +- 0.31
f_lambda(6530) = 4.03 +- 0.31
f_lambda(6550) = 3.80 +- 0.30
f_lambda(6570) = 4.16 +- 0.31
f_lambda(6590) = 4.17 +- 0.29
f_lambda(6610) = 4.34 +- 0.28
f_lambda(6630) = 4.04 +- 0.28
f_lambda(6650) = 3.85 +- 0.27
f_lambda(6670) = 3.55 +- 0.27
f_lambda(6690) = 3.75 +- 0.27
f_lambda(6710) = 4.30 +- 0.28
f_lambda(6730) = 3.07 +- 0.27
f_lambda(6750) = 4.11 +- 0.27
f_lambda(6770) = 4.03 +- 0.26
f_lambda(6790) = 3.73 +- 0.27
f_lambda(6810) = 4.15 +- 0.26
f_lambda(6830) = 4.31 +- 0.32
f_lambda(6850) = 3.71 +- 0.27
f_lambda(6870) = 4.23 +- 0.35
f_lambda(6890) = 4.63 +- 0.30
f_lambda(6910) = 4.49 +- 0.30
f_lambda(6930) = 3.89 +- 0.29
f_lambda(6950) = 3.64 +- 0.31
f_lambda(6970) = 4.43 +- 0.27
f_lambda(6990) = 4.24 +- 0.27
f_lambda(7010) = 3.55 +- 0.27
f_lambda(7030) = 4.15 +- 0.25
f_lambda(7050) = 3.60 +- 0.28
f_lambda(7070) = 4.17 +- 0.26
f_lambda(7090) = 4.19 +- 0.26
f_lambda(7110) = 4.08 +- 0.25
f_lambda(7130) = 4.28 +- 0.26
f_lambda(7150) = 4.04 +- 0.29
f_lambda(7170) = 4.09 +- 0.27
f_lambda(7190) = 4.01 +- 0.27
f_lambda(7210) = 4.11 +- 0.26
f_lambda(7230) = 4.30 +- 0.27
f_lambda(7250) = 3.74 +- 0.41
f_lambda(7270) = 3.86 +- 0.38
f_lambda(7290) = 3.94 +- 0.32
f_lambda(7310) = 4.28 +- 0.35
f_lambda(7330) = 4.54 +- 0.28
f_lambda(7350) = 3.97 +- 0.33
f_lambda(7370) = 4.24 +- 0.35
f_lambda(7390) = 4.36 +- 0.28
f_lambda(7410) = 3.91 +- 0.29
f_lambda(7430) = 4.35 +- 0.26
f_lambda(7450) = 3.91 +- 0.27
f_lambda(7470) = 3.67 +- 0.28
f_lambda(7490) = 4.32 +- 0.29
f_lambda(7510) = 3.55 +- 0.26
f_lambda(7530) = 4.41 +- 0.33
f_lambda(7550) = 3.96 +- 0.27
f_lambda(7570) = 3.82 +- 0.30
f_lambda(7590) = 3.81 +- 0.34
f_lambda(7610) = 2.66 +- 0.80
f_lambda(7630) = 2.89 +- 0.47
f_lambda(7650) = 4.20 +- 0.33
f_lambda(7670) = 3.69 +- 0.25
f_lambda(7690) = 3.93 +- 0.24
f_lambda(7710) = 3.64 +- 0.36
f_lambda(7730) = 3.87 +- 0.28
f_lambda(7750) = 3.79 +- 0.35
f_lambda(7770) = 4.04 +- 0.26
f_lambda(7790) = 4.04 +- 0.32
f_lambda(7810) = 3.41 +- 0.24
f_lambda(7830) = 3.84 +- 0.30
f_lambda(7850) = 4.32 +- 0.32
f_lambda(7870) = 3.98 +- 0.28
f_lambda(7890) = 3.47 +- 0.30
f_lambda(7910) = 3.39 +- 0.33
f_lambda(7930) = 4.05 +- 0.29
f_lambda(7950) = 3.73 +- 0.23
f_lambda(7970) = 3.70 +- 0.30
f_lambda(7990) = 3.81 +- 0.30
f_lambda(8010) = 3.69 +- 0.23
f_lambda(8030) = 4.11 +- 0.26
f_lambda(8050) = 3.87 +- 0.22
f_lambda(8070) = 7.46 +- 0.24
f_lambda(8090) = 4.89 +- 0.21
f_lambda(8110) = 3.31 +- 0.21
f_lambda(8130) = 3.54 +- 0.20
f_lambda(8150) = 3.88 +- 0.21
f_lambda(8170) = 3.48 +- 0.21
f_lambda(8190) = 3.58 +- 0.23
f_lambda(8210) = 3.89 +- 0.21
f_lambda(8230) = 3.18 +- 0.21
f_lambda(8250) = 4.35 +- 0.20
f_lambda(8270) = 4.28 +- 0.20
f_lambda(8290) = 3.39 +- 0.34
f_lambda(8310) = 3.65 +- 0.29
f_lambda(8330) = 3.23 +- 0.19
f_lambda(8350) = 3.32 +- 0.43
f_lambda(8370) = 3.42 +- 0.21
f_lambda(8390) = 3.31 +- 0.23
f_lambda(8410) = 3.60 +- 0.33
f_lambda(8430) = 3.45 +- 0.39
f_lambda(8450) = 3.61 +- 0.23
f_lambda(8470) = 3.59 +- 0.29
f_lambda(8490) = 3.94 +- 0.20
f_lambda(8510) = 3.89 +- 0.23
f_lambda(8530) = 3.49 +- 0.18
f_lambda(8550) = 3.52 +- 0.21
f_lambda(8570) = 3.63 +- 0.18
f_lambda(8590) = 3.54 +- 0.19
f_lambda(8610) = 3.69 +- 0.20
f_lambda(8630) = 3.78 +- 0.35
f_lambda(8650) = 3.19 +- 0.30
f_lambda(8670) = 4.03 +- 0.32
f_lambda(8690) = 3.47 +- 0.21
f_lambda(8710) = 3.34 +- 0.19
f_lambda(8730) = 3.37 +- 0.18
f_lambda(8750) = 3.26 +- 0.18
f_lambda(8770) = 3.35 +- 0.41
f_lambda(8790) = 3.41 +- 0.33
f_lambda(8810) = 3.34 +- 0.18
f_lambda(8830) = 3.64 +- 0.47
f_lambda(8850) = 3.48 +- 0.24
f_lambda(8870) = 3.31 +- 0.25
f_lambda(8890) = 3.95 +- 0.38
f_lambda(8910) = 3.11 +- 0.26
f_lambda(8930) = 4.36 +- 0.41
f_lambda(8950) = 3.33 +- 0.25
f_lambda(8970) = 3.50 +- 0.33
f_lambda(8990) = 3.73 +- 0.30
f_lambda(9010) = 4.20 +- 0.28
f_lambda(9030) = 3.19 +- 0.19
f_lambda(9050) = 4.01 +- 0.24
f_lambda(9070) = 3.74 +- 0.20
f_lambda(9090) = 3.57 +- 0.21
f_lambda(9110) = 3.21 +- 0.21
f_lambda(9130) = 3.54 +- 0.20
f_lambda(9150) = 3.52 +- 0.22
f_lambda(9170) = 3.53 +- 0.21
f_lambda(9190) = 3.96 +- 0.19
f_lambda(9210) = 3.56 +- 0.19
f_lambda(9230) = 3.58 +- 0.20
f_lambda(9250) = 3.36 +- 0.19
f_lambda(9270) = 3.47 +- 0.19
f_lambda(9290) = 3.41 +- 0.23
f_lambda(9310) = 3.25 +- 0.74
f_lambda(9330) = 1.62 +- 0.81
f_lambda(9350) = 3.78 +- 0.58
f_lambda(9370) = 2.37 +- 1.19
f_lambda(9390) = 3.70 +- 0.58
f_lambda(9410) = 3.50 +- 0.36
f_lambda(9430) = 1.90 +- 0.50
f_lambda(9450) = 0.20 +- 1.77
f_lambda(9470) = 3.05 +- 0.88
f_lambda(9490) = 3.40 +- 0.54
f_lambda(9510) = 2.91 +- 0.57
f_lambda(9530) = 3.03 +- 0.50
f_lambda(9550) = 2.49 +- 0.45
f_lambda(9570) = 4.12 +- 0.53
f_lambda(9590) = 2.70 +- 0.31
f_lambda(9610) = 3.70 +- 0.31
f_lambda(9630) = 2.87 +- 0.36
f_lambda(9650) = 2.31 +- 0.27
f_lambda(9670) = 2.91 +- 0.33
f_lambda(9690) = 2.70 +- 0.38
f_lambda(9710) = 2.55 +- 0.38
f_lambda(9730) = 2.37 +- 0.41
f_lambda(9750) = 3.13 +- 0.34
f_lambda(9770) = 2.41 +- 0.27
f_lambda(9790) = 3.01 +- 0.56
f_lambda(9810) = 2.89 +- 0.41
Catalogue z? 0.23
